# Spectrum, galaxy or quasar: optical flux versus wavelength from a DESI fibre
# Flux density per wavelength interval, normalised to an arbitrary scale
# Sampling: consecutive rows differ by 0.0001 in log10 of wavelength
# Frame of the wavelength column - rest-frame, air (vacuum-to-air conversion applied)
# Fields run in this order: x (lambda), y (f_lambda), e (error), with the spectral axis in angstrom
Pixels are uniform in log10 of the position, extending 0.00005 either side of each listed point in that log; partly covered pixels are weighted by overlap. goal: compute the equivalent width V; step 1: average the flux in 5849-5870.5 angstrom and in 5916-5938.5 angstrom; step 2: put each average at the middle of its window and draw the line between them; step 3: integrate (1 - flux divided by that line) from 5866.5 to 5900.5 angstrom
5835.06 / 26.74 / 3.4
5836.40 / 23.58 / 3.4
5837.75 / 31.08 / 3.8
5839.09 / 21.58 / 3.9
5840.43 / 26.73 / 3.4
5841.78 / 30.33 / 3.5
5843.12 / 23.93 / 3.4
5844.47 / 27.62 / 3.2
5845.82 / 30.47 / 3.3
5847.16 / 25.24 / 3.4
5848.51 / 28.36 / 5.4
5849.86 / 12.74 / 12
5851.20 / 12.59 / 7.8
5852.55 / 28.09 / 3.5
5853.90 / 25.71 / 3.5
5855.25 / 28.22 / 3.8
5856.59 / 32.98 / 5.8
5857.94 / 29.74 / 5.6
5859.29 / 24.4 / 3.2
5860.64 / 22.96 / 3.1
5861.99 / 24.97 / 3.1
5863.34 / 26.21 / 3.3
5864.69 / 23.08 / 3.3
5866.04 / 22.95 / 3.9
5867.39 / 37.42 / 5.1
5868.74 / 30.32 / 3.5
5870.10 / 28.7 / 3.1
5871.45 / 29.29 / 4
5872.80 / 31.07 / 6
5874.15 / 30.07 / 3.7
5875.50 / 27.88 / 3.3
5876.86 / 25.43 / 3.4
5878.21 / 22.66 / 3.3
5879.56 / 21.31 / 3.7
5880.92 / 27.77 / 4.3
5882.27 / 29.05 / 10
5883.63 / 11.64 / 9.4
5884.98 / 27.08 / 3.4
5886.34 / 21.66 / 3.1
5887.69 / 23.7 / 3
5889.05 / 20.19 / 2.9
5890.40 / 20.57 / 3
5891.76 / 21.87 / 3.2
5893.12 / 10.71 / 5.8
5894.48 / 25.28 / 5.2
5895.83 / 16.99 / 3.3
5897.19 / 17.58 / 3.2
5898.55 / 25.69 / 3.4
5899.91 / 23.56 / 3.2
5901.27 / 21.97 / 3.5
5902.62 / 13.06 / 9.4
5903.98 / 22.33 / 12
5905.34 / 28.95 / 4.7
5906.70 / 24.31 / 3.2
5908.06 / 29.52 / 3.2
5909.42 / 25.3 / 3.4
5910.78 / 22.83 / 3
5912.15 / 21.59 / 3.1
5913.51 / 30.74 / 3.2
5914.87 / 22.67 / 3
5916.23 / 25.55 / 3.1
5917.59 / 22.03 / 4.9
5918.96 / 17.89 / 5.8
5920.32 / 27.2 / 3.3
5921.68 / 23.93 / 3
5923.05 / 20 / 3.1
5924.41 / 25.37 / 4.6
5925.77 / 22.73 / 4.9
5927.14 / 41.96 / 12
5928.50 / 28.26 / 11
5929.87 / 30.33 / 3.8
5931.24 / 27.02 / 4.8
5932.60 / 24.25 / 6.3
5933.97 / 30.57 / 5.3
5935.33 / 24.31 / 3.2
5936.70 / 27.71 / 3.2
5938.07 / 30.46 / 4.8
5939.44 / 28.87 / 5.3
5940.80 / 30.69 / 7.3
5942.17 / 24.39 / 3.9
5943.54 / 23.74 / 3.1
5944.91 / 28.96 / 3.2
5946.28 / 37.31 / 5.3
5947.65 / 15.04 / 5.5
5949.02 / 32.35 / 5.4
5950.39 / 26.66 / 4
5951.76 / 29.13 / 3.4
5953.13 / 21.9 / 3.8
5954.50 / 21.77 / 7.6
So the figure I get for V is 2.14 angstrom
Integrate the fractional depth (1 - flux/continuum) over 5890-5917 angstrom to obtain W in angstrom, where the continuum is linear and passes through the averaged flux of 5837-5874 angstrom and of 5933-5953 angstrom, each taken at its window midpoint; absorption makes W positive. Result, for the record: 4.6 angstrom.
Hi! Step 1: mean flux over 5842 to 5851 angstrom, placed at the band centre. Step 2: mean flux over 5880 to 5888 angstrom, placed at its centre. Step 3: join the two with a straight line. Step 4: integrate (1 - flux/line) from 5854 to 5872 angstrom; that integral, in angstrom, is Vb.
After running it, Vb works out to -2.8 angstrom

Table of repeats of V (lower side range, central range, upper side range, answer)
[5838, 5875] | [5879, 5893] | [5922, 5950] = 2.57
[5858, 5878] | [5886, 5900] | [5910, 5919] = 2.68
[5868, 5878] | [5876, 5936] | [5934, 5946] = 9.49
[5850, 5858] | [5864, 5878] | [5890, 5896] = -3.69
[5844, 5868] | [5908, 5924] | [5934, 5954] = 1.72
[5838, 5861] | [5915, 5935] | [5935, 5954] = 0.60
